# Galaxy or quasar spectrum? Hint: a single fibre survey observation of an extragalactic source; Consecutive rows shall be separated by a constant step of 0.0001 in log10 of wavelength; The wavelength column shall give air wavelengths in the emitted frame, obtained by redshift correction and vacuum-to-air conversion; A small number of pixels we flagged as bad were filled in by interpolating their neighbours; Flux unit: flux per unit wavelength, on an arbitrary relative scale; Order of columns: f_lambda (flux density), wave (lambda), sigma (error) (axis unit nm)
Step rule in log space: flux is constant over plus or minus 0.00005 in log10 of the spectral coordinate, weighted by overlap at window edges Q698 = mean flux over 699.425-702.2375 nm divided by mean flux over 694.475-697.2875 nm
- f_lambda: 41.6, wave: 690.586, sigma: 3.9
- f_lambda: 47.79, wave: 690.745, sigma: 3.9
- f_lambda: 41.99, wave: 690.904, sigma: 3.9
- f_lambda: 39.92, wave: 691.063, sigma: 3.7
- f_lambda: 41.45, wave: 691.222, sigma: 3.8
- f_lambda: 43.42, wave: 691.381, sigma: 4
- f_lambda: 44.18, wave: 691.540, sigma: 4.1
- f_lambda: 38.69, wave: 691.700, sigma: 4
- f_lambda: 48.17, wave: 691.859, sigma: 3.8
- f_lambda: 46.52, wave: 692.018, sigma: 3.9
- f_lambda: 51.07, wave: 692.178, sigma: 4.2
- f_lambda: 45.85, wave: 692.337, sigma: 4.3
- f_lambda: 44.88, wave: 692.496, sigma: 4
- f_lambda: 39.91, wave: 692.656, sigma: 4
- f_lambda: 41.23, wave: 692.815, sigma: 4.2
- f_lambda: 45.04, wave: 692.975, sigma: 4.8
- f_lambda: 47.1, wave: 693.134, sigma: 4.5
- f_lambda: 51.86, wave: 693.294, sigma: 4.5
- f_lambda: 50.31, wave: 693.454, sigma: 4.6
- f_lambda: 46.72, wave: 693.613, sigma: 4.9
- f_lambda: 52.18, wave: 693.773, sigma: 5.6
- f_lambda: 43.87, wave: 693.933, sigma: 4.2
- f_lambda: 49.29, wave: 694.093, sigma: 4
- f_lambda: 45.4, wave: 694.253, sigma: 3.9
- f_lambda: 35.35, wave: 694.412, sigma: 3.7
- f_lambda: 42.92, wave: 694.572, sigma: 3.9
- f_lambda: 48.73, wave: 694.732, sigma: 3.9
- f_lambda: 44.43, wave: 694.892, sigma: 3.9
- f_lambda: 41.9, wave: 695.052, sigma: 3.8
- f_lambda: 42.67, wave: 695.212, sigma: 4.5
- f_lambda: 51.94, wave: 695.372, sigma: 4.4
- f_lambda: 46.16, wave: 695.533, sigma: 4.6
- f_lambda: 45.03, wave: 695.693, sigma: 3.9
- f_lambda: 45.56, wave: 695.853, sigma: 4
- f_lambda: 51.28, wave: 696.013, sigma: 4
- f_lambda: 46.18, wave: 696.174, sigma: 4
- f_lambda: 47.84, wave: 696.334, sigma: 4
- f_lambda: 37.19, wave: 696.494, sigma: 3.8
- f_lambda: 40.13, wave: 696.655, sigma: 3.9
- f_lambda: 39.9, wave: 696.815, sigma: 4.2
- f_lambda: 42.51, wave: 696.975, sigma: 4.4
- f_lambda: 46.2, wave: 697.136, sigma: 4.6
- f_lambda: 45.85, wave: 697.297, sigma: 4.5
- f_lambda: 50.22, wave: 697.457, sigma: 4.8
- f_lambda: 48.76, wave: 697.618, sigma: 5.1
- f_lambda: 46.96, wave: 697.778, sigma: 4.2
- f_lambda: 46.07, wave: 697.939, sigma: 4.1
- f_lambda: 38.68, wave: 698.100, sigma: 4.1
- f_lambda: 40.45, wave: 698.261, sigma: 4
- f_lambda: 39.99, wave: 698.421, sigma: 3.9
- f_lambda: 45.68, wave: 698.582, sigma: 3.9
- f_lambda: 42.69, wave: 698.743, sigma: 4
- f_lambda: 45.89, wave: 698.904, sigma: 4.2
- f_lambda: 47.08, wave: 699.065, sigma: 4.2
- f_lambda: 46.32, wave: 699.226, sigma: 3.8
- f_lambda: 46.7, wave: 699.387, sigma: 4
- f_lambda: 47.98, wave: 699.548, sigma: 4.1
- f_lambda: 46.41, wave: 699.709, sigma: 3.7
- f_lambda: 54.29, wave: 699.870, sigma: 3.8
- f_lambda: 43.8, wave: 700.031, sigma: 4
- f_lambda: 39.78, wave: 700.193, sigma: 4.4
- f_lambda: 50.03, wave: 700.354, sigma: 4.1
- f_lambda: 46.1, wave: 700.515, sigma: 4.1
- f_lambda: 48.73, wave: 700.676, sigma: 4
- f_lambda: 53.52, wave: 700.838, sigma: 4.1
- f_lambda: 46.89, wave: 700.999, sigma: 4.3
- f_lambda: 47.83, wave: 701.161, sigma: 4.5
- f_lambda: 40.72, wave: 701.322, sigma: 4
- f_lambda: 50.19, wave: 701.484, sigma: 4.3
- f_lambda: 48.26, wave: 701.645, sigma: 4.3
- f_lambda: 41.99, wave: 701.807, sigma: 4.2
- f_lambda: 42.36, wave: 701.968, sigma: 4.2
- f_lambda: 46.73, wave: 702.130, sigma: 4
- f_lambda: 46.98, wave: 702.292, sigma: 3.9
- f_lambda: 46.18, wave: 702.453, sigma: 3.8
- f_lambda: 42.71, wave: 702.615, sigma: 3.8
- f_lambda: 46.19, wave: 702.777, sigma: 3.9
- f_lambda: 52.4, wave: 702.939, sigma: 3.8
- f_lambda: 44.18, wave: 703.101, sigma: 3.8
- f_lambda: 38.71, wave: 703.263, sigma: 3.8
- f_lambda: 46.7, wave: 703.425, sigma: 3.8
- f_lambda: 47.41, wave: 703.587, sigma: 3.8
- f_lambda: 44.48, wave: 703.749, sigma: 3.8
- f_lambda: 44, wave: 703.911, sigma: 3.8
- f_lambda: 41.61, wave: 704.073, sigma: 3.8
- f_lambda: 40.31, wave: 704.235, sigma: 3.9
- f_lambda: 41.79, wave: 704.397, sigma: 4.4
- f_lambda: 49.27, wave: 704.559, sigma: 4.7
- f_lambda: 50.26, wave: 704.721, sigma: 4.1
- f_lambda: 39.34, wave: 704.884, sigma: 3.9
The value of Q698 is 1.0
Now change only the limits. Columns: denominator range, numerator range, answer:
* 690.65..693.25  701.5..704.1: 1.02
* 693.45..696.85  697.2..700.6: 1.01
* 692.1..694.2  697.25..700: 0.98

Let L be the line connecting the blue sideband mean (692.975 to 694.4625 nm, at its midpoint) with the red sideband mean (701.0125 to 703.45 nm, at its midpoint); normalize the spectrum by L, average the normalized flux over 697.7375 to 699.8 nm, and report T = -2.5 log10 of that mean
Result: 0.03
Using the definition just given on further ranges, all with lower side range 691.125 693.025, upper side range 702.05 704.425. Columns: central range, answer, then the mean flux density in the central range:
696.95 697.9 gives -0.060 mag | 46.9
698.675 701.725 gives -0.058 mag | 47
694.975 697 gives -0.004 mag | 44.5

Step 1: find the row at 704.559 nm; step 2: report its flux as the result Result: 49.27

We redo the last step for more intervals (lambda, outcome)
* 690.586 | 41.6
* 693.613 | 46.72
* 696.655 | 40.13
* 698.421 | 39.99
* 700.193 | 39.78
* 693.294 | 51.86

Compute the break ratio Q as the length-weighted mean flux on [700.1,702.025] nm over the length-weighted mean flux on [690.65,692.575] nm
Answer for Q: 1.04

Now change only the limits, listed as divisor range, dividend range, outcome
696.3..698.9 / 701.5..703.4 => 1.04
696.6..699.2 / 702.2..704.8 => 1.02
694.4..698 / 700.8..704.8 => 1.01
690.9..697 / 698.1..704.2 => 1.02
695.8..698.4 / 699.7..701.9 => 1.06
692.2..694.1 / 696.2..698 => 0.96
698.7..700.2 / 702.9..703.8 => 0.98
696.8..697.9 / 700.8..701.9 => 1.01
